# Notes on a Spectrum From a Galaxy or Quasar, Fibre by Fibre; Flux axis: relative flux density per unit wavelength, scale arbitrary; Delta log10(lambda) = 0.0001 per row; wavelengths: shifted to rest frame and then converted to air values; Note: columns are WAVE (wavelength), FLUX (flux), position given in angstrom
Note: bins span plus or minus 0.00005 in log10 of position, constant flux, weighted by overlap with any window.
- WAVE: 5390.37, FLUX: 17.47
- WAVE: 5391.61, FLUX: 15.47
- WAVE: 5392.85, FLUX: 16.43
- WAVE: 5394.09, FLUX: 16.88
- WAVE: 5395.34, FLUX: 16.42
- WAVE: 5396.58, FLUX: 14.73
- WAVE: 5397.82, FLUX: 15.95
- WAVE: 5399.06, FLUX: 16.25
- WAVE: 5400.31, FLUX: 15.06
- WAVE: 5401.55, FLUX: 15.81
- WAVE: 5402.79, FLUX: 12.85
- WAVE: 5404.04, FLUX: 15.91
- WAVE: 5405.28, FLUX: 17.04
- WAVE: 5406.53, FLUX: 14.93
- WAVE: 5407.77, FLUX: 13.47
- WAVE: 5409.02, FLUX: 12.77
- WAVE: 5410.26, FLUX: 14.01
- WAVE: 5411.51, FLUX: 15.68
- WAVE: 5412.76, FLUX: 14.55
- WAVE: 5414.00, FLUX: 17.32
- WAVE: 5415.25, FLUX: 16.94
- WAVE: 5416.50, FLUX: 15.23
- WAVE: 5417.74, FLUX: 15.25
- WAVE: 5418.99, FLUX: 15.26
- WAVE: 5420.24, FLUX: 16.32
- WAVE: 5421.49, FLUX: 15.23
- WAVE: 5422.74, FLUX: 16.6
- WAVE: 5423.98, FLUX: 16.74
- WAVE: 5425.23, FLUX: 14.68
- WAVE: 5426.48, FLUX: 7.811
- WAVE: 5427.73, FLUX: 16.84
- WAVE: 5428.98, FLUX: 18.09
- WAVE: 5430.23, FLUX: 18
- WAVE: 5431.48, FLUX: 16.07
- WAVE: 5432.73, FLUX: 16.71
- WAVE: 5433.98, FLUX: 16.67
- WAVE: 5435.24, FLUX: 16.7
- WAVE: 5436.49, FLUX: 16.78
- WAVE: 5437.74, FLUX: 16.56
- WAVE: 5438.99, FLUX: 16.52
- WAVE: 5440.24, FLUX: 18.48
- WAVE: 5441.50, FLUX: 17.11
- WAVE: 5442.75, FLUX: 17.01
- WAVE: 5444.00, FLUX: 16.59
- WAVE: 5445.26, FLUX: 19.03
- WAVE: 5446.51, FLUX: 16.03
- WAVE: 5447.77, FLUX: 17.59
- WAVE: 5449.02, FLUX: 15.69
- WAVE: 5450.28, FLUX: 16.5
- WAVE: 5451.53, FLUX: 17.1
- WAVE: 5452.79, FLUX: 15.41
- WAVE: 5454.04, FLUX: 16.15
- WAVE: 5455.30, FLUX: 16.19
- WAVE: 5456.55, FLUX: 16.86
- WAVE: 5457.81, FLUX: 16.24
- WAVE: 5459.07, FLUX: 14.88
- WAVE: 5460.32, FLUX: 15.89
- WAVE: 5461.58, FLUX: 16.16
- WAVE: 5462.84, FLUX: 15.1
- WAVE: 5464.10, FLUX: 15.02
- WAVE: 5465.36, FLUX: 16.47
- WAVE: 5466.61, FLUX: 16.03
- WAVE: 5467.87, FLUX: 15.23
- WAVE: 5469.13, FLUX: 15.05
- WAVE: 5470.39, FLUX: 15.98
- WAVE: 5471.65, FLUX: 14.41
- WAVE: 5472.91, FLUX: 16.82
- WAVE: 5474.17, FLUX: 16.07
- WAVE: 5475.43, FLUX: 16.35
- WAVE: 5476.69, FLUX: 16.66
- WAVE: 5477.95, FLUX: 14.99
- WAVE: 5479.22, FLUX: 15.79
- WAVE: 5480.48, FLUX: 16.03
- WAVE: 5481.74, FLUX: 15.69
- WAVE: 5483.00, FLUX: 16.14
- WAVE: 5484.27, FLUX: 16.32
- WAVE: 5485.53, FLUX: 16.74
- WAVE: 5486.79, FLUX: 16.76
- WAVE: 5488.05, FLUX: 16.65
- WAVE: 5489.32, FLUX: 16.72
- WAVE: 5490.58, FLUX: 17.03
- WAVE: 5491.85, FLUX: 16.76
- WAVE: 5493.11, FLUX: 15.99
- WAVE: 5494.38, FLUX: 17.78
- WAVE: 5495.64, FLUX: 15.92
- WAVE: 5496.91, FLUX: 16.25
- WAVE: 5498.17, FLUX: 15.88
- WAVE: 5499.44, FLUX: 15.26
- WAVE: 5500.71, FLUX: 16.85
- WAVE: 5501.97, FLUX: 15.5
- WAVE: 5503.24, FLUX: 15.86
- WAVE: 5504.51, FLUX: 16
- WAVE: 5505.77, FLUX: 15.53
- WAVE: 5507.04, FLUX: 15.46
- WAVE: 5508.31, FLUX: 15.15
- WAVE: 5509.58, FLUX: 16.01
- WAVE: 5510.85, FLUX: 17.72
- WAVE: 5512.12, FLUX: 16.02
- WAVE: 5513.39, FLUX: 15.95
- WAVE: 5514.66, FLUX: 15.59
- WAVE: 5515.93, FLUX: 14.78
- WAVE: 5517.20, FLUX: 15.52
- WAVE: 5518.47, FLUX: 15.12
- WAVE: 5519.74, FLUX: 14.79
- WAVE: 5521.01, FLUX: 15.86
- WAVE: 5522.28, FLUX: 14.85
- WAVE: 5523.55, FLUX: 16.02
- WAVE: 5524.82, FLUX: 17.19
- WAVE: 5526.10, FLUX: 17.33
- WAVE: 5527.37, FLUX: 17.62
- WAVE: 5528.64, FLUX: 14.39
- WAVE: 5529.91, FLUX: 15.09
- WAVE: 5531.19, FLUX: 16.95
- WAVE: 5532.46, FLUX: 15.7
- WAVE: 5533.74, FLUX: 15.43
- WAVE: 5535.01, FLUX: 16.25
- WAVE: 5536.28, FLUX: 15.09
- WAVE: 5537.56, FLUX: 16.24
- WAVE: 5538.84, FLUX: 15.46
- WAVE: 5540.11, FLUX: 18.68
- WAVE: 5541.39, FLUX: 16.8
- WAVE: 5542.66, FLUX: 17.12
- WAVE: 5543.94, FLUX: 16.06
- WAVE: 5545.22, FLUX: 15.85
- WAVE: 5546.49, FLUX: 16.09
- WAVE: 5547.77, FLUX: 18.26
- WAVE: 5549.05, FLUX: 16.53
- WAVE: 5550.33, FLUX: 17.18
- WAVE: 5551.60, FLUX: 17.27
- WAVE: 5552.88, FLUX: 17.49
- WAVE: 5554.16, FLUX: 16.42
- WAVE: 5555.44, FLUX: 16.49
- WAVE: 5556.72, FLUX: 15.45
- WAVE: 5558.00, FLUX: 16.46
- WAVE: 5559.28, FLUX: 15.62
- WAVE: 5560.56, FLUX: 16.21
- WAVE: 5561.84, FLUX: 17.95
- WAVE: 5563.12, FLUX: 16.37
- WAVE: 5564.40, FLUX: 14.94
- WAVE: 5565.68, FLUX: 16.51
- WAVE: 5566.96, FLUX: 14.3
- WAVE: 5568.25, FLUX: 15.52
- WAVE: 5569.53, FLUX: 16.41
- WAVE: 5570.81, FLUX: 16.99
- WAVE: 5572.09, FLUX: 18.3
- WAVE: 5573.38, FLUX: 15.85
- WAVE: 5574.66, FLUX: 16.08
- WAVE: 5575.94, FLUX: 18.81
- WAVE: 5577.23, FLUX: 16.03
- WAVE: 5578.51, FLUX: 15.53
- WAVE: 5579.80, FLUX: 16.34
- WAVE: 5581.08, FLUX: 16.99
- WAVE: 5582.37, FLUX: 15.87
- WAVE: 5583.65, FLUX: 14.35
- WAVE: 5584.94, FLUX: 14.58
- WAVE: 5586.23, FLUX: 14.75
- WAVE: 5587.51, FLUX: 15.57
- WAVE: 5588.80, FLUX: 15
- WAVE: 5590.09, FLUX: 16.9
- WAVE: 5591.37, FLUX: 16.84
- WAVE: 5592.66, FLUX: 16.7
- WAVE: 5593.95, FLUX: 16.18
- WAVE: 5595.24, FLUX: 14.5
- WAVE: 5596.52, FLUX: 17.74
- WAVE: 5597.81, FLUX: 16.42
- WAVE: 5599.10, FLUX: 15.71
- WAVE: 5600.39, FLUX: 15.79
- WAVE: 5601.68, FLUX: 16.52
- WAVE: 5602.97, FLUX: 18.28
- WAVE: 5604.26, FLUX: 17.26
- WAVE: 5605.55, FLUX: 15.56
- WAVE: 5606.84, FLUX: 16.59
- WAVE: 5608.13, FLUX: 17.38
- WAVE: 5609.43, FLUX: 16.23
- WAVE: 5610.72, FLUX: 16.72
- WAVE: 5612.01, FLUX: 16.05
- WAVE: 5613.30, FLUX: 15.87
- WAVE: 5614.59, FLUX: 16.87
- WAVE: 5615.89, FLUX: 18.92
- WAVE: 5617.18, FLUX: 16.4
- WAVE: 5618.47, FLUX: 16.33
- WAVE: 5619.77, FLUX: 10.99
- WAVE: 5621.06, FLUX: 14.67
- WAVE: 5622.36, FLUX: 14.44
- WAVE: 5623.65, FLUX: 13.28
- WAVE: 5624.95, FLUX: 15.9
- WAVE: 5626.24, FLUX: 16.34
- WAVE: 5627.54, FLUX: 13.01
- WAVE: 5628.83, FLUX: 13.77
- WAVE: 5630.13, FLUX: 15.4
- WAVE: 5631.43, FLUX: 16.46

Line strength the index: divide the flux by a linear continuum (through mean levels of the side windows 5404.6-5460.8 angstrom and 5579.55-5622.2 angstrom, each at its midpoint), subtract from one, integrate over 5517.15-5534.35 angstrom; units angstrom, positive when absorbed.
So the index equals 0.2 angstrom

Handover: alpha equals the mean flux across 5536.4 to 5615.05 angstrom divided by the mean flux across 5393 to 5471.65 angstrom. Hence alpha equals 1.03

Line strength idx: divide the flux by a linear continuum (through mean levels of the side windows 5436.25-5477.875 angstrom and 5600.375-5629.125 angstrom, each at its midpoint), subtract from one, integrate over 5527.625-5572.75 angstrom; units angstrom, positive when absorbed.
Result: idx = -1.0 angstrom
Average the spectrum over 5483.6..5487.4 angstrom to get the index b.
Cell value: 16.6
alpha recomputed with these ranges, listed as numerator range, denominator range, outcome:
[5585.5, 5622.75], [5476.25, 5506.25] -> 0.99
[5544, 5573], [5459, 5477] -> 1.05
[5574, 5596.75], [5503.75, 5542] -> 1.00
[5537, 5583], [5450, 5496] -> 1.03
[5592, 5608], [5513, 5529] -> 1.04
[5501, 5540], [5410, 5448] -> 0.98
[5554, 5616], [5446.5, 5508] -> 1.01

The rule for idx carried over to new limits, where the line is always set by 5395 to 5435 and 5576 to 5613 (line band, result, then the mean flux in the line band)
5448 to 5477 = -0.5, 15.9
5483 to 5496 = -0.7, 16.7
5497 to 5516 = 0.0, 15.9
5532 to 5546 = -0.2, 16.2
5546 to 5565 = -0.7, 16.6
